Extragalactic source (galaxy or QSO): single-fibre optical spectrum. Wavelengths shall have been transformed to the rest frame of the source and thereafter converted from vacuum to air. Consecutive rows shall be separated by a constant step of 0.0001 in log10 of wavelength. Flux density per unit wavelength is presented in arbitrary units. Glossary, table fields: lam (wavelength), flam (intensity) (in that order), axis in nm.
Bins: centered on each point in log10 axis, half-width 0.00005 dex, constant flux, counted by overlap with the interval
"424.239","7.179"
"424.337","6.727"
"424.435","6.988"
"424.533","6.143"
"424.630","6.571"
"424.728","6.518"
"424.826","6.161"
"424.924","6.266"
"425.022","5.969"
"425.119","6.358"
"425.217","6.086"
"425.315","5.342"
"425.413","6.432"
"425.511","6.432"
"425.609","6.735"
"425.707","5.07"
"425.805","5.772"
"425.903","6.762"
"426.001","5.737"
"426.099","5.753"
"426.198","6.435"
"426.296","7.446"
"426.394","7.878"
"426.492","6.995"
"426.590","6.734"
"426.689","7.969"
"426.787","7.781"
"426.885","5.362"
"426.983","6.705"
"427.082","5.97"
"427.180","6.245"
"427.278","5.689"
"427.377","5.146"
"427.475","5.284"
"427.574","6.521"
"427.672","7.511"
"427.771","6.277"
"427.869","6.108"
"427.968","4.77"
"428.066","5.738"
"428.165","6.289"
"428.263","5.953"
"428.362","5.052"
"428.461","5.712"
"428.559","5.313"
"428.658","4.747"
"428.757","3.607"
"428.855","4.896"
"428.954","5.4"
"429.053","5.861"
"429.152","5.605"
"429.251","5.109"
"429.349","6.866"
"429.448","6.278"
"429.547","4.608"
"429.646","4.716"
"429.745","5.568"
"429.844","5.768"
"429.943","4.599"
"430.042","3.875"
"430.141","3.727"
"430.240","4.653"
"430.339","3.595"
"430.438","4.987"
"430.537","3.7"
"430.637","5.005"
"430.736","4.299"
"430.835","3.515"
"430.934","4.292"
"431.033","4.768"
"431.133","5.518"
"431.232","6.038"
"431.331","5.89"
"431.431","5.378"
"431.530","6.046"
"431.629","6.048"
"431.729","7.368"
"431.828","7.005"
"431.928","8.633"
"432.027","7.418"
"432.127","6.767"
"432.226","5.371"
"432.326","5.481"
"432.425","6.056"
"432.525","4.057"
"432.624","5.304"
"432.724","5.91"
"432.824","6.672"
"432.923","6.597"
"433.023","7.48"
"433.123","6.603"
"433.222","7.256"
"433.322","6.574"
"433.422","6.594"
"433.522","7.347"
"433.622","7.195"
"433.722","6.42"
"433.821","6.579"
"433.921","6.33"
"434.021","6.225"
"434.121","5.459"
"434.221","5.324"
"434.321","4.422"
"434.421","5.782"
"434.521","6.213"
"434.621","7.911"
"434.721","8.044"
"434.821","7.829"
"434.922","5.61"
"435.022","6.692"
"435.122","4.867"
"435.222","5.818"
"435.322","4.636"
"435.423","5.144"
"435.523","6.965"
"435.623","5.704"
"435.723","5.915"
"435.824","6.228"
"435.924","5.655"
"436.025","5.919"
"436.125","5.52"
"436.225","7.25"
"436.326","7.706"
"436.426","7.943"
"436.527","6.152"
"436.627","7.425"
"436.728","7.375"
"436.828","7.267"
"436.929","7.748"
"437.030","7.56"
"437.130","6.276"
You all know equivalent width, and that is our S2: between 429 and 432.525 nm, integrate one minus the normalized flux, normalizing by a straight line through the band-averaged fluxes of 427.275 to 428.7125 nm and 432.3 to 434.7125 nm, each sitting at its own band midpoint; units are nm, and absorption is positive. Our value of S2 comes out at 0.35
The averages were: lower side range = 5.73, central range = 5.42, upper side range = 6.28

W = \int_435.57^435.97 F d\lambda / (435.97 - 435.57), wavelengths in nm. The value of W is 5.89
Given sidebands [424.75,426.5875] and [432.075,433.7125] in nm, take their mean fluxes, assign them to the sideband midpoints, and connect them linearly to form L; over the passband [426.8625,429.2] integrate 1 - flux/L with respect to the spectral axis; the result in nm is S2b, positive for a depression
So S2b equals 0.25 nm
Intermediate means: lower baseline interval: 6.33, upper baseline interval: 6.33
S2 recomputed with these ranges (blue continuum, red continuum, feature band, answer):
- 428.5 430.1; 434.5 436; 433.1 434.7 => -0.12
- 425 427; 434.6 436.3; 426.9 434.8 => 0.69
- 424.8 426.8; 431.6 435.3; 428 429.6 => 0.25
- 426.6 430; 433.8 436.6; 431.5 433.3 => -0.13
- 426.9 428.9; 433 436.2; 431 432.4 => -0.06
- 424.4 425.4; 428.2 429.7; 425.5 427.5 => -0.17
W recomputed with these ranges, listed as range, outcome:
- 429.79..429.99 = 5.2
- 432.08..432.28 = 6.05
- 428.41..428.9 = 4.86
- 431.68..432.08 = 7.6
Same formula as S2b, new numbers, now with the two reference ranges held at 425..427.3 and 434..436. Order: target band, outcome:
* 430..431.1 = 0.349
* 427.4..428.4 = 0.063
